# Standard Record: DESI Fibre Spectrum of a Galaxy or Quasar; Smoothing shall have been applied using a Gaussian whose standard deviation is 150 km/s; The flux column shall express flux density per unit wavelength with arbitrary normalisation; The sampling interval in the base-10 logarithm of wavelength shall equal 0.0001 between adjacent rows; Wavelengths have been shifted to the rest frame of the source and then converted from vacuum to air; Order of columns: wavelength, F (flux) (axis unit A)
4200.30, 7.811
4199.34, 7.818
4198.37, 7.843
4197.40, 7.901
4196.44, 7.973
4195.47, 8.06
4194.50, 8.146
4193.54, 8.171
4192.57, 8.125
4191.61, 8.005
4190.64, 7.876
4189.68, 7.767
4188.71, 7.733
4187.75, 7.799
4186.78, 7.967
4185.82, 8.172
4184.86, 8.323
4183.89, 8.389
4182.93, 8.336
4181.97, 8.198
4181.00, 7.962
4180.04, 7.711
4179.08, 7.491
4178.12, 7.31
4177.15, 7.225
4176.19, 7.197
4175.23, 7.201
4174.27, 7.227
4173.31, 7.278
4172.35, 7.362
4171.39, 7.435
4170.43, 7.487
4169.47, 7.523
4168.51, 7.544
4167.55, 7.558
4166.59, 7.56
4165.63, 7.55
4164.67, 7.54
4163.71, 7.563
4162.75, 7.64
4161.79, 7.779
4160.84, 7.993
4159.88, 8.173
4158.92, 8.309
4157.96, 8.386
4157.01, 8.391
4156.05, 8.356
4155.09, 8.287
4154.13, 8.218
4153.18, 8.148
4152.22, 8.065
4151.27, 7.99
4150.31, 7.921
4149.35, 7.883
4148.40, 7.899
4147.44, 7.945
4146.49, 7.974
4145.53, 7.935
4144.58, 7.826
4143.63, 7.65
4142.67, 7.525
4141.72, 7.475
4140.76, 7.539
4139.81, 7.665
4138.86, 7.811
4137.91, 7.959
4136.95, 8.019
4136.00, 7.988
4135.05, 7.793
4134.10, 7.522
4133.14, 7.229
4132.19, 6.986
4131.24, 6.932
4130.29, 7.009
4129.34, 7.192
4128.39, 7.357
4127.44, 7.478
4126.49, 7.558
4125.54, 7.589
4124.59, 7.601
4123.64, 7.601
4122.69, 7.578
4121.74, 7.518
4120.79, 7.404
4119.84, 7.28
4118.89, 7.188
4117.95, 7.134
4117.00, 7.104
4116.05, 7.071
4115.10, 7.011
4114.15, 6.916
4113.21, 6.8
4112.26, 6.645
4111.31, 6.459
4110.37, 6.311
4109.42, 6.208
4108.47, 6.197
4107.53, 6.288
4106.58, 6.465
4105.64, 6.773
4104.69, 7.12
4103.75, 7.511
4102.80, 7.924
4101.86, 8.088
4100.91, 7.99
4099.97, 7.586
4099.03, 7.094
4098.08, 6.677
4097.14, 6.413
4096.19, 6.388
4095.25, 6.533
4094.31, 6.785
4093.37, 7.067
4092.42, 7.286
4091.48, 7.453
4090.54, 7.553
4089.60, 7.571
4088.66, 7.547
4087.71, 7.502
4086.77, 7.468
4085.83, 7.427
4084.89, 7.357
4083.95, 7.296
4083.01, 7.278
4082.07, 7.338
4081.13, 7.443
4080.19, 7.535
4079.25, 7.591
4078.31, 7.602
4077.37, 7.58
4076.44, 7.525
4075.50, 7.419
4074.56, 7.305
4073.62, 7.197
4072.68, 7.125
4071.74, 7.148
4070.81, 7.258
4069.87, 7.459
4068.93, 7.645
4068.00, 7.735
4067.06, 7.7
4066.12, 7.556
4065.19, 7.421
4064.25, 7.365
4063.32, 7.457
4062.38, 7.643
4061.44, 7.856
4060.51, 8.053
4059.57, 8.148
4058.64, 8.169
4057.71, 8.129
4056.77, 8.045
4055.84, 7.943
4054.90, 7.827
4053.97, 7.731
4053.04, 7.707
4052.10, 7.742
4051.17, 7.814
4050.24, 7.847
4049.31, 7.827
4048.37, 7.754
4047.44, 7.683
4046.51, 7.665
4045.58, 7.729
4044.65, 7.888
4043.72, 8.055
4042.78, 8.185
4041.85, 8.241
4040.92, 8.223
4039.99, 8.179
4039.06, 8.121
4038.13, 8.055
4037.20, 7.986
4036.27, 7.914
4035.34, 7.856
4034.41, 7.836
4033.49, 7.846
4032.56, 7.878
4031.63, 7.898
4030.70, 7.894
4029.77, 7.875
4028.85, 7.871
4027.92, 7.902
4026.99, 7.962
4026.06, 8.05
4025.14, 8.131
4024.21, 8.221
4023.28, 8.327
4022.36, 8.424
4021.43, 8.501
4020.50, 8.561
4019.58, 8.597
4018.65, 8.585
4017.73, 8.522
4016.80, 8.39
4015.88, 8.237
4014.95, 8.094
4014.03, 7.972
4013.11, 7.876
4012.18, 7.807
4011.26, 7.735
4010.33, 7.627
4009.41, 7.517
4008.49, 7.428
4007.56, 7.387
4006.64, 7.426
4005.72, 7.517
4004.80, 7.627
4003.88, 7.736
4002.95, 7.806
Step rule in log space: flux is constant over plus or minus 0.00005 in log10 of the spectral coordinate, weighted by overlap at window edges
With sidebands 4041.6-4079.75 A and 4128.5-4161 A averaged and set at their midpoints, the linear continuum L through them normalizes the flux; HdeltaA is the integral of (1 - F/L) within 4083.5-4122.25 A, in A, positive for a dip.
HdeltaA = 3.4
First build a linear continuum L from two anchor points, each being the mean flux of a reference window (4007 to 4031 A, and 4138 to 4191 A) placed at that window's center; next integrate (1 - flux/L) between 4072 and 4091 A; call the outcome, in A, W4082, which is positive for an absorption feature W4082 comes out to 1.2 A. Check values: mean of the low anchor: 8.06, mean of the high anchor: 7.8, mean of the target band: 7.43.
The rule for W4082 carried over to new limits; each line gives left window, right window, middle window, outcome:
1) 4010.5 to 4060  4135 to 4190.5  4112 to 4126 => 1.1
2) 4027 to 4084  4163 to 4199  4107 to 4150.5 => 2.2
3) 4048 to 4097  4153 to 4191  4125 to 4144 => 0.4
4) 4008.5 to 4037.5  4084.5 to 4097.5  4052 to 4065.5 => -0.4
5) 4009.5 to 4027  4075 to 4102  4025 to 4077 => -0.1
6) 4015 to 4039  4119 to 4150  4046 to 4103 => 2.7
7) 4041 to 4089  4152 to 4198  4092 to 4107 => 1.2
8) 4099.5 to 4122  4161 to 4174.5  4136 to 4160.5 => -2.1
